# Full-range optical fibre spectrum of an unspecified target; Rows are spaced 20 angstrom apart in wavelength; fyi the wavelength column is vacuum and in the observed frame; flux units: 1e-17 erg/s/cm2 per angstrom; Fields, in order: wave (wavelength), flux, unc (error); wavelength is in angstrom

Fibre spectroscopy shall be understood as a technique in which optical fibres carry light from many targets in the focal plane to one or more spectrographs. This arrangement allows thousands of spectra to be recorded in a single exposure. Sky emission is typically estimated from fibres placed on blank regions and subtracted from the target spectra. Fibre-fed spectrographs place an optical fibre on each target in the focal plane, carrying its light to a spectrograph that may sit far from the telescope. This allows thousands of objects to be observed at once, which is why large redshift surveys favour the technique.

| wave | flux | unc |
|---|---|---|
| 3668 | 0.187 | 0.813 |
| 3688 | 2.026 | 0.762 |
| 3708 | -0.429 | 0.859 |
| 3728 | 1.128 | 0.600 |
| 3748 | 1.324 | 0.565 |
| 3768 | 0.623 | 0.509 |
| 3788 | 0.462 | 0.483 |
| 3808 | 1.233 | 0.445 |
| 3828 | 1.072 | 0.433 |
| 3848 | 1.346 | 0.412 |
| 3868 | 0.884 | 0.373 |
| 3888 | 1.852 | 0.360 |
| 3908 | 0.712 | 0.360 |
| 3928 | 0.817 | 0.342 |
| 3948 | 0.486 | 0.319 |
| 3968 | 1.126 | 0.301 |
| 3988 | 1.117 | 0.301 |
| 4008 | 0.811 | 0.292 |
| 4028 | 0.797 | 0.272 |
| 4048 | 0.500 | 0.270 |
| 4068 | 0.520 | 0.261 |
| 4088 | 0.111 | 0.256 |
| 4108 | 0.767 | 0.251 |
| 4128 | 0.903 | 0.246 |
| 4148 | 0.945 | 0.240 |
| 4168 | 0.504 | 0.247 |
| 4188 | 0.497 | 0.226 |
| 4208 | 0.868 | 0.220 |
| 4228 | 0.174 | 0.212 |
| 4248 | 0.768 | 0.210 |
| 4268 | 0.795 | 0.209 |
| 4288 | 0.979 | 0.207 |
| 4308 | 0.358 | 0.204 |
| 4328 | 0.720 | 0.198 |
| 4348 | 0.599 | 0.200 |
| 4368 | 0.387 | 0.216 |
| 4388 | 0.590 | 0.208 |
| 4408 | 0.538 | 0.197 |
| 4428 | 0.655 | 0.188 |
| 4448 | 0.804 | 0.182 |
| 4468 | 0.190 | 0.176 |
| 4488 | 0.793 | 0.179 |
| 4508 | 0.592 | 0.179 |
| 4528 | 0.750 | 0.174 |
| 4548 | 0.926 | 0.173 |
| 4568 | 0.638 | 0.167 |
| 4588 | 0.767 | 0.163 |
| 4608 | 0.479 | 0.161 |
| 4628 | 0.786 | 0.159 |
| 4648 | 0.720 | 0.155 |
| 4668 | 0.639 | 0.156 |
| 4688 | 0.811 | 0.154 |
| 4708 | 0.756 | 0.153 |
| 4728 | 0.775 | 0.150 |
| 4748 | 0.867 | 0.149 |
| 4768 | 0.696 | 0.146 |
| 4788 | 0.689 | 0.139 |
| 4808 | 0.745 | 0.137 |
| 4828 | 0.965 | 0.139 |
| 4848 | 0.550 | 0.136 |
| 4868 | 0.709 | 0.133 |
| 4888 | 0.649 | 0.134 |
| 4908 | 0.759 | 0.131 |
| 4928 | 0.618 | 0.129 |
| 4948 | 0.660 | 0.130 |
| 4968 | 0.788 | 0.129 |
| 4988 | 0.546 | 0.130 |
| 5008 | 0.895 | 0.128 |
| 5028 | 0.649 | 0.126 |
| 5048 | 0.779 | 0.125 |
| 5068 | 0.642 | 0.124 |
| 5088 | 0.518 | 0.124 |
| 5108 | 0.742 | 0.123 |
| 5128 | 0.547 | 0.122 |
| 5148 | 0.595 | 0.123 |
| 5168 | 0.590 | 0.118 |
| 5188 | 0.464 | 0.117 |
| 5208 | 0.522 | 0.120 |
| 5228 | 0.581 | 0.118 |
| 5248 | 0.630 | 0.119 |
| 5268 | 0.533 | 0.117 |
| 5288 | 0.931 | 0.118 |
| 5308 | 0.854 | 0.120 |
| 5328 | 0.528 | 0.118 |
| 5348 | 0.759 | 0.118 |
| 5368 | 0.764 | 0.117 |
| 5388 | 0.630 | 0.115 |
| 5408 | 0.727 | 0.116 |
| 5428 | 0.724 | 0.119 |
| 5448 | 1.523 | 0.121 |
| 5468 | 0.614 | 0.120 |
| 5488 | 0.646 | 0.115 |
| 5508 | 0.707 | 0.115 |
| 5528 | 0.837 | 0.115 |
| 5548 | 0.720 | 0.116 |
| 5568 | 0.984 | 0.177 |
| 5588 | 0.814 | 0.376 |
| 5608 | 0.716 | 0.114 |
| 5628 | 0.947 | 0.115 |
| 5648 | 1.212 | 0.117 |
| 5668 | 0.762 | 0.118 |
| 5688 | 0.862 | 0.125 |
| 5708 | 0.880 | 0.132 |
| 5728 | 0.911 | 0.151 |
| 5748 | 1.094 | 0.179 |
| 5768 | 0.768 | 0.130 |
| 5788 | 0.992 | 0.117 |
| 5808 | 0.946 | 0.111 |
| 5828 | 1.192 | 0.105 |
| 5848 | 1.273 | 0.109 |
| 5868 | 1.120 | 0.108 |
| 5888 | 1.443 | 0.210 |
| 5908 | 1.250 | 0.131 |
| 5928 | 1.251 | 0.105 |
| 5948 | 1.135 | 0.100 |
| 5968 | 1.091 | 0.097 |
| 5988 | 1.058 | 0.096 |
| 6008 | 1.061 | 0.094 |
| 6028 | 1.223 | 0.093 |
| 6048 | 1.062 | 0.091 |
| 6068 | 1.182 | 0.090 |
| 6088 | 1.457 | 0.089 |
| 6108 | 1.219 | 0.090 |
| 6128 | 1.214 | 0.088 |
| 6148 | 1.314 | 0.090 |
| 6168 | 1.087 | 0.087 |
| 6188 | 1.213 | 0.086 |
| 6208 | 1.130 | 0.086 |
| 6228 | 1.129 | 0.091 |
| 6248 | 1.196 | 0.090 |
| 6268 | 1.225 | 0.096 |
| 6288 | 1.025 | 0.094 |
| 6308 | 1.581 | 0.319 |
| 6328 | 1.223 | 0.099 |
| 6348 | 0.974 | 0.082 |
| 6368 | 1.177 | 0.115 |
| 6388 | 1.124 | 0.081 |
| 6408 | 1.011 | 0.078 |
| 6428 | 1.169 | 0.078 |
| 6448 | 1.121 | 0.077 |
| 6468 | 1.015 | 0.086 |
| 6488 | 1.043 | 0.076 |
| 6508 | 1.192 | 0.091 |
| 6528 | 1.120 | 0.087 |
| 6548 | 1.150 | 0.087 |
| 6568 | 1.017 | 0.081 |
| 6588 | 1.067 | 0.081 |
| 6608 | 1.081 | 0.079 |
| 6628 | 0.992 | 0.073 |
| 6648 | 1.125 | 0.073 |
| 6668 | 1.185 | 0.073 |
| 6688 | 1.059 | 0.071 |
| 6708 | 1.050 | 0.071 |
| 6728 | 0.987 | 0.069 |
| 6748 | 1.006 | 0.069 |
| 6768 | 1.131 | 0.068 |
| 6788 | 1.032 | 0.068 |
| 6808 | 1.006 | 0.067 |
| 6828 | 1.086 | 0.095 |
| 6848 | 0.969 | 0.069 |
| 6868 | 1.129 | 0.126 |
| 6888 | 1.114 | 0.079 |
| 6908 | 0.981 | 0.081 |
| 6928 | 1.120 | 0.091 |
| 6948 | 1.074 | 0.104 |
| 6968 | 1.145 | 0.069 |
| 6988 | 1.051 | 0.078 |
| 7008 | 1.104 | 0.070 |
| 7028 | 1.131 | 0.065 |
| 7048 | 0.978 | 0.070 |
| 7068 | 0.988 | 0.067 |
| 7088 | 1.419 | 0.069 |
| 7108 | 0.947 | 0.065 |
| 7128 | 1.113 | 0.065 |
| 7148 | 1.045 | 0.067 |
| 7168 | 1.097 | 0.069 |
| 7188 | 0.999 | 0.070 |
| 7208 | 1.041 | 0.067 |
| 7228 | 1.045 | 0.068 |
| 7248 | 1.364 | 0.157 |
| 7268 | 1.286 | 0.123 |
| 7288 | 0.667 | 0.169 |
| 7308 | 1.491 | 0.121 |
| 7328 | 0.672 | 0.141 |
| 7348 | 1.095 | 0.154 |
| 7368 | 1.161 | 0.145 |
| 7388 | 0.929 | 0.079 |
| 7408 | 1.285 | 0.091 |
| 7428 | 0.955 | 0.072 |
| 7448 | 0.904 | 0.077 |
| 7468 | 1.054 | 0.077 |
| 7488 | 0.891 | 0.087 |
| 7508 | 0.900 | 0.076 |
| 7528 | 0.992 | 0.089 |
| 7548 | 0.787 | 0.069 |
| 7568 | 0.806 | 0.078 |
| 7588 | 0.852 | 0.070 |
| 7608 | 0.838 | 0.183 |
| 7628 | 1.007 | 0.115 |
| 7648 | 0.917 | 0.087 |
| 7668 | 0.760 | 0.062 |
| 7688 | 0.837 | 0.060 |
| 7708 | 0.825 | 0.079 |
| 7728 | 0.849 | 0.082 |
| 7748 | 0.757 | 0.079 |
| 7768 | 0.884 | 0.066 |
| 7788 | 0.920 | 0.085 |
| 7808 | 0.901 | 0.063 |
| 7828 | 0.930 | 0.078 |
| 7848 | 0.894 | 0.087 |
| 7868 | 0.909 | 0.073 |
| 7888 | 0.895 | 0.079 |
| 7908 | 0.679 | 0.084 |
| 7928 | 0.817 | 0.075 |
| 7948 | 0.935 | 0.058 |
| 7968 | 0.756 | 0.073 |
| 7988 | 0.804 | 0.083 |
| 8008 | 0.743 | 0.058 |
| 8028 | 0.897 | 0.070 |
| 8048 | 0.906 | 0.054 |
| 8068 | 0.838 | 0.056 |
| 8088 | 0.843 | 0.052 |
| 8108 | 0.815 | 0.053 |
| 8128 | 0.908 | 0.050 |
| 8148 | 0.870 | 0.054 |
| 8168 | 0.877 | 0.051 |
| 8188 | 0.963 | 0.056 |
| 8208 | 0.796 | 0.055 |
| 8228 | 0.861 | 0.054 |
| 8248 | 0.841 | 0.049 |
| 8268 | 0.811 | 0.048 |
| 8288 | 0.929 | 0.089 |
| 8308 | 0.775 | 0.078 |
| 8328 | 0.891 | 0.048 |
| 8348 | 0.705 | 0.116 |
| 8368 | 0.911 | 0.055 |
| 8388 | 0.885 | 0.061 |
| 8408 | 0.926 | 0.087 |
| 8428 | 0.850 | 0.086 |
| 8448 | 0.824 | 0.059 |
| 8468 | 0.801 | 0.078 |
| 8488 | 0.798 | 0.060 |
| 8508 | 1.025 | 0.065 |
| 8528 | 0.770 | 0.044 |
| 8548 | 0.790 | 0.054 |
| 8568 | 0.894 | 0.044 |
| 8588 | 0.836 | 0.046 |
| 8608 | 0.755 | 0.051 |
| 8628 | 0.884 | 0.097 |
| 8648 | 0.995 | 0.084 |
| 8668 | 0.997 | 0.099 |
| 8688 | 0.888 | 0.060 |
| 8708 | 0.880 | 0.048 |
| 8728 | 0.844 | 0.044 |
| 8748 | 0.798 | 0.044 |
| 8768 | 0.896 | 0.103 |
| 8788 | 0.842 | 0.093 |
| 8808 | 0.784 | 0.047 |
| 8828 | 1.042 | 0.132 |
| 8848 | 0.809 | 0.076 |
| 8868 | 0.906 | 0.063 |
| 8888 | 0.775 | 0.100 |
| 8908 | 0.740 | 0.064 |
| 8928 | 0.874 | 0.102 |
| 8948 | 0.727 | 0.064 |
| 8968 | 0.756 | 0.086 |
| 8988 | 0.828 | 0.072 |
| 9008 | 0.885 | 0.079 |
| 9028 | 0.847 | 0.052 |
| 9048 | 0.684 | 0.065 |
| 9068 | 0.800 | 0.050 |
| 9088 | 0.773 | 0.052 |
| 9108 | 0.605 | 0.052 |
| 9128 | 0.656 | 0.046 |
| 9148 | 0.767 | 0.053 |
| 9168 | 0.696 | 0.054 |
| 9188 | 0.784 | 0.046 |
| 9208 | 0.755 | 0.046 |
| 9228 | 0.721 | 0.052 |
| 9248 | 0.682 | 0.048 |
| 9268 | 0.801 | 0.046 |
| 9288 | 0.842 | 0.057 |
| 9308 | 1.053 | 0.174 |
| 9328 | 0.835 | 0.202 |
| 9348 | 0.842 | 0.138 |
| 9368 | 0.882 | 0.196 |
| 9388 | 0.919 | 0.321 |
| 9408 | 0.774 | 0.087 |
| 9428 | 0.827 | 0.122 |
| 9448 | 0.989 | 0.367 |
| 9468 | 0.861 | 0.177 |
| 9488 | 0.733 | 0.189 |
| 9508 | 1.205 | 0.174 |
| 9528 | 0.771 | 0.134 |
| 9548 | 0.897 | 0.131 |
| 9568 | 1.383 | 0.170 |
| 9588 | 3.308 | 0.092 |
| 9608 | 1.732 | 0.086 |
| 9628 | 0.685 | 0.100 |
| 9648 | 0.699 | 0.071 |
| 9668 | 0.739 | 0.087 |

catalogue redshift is 0.46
